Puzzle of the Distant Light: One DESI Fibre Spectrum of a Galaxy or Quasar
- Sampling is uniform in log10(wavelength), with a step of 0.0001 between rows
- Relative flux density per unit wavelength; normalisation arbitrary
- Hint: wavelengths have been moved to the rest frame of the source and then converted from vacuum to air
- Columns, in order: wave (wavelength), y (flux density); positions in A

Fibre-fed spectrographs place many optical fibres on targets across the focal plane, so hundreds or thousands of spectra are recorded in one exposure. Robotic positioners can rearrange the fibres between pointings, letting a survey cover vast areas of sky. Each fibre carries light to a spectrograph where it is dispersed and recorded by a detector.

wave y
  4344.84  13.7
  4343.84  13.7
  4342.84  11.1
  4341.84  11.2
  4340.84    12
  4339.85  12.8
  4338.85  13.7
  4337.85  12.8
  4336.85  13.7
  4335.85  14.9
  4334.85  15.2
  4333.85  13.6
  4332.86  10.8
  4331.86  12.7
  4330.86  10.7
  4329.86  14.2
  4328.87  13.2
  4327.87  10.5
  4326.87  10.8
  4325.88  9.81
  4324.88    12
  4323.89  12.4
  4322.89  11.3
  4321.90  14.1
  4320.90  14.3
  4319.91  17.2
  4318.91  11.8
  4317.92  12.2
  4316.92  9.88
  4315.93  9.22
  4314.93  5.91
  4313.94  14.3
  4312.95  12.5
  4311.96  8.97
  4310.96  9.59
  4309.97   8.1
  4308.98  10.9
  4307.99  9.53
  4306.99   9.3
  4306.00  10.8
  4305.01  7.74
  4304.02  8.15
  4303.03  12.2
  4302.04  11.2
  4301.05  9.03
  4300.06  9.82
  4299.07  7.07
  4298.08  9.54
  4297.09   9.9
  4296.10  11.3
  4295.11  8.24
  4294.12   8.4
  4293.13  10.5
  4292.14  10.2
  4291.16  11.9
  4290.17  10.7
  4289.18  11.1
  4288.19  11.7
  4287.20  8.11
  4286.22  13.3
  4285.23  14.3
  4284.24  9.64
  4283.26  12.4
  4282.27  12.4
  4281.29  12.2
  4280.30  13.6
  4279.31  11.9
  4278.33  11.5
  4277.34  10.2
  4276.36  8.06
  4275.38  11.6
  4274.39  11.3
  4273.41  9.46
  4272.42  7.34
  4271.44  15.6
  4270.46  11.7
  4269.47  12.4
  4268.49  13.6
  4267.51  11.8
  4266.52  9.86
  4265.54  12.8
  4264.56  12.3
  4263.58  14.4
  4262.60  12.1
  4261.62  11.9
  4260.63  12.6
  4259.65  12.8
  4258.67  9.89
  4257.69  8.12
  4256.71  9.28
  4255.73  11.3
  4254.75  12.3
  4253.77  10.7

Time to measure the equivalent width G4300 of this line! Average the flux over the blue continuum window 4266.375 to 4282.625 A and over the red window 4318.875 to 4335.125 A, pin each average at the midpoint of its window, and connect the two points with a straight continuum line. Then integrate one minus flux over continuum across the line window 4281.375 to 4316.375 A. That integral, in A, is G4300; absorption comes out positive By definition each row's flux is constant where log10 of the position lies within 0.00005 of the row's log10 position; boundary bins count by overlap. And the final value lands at 5.1 A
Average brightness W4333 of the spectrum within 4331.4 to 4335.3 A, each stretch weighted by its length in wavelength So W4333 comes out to 13.1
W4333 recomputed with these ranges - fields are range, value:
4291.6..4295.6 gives 9.38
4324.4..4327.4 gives 10.9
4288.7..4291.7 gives 11.2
